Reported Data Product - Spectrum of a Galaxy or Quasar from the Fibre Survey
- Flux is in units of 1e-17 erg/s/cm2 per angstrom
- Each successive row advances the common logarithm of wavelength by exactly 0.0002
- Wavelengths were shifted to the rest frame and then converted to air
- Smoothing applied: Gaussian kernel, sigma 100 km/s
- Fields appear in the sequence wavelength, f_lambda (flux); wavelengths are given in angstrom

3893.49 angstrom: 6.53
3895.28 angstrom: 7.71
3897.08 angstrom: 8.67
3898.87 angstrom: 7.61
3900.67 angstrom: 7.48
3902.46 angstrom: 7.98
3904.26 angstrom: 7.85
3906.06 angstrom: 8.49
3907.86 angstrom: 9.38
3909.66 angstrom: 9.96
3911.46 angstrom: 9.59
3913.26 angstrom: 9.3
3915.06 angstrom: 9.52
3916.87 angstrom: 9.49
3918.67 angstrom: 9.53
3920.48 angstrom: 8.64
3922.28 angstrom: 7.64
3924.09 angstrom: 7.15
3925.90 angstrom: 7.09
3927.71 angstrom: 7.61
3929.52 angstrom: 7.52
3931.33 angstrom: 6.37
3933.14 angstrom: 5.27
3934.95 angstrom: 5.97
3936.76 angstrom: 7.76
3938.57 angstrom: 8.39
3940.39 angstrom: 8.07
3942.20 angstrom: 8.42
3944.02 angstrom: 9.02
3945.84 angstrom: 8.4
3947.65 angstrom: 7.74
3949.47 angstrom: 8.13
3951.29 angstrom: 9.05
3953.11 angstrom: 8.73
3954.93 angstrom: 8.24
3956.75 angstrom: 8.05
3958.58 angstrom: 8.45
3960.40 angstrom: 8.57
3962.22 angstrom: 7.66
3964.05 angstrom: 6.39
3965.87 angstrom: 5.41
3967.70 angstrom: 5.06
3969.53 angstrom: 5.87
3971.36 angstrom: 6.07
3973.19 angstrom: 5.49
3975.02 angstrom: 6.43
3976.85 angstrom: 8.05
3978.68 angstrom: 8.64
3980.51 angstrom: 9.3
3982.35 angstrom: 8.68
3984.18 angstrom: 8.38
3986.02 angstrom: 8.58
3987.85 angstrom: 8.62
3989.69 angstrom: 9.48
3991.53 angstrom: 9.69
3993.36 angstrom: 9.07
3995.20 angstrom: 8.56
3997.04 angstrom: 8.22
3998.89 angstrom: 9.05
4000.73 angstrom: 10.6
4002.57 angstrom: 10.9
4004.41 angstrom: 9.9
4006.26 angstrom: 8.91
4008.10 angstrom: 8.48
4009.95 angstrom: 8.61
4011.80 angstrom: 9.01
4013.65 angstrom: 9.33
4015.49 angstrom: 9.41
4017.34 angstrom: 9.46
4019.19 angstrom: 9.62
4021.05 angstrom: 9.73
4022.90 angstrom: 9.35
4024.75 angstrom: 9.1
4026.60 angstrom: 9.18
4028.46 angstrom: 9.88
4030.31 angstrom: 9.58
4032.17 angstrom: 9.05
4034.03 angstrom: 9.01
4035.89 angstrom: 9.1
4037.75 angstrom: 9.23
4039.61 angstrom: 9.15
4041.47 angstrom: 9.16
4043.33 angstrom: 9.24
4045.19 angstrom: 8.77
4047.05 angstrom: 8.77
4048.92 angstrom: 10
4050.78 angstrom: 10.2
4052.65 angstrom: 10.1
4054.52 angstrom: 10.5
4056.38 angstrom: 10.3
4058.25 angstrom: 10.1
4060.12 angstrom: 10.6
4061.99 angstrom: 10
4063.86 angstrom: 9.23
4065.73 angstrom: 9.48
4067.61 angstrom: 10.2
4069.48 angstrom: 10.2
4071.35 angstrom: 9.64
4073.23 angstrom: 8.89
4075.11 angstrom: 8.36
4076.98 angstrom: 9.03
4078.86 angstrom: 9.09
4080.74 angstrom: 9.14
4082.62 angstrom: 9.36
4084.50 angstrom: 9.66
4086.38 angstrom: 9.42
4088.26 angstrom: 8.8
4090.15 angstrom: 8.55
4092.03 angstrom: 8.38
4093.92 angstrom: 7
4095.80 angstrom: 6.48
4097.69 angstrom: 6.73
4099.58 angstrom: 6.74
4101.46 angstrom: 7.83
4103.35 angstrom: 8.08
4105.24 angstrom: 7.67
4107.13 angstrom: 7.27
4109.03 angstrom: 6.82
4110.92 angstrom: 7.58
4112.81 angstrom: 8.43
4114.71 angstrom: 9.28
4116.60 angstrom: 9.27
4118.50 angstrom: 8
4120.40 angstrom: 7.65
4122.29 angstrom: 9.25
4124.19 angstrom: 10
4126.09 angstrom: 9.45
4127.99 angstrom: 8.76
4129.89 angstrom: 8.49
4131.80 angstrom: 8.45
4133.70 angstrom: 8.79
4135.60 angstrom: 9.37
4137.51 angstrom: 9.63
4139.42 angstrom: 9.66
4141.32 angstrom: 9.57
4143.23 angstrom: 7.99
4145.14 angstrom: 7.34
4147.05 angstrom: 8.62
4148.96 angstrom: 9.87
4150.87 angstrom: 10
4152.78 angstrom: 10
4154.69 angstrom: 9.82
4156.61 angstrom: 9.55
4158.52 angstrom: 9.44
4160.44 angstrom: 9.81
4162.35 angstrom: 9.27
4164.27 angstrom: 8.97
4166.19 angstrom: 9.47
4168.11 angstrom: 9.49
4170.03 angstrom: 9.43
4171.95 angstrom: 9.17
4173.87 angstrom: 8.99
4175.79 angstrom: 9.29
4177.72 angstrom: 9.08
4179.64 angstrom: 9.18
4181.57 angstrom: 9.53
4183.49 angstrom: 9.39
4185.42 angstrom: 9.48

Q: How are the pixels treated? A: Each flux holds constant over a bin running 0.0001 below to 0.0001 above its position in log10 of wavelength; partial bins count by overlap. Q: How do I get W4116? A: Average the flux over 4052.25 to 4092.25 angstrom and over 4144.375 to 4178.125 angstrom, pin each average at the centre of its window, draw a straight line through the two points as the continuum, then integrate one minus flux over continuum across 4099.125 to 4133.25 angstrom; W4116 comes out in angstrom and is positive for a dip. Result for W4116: 4.0 angstrom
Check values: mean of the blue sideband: 9.51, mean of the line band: 8.31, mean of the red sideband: 9.33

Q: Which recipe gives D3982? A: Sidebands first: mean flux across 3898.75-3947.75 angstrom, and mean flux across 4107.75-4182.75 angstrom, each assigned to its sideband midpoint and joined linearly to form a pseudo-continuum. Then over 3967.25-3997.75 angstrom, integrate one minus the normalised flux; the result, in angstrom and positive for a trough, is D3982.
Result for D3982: 1.6 angstrom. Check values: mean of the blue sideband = 8.13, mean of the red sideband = 9.04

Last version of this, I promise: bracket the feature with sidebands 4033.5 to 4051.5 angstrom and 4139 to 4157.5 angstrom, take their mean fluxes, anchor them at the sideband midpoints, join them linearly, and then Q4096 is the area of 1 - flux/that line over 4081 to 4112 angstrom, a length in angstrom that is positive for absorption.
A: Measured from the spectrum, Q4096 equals 4.4 angstrom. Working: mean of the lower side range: 9.26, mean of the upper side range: 9.23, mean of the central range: 7.93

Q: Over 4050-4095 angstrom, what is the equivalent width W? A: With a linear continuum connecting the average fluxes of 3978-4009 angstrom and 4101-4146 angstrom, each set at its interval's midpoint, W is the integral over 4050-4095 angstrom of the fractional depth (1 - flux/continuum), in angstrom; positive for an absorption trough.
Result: -3.3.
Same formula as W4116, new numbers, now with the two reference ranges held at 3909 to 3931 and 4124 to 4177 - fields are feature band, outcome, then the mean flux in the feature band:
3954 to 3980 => 4.78 angstrom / 7.06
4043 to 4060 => -1.74 angstrom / 9.84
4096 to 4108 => 2.31 angstrom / 7.33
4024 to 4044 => -0.86 angstrom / 9.24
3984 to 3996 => -0.30 angstrom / 8.95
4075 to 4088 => -0.25 angstrom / 9.19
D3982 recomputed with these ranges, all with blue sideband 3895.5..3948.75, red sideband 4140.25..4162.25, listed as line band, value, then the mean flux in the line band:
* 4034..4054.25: -1.5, 9.39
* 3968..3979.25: 2.4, 6.61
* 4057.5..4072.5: -1.8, 9.91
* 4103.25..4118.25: 1.7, 8.04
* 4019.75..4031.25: -1.1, 9.47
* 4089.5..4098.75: 1.7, 7.38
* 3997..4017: -1.9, 9.36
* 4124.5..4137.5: 0.3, 8.99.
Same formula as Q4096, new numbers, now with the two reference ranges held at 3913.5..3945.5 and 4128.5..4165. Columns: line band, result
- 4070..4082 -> -0.43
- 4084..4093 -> -0.09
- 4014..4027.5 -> -1.56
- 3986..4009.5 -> -2.70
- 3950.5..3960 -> -0.54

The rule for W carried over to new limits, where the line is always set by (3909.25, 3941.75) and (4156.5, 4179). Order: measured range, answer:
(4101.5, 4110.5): 1.5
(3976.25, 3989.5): -0.5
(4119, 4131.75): 0.3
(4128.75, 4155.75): 0.2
